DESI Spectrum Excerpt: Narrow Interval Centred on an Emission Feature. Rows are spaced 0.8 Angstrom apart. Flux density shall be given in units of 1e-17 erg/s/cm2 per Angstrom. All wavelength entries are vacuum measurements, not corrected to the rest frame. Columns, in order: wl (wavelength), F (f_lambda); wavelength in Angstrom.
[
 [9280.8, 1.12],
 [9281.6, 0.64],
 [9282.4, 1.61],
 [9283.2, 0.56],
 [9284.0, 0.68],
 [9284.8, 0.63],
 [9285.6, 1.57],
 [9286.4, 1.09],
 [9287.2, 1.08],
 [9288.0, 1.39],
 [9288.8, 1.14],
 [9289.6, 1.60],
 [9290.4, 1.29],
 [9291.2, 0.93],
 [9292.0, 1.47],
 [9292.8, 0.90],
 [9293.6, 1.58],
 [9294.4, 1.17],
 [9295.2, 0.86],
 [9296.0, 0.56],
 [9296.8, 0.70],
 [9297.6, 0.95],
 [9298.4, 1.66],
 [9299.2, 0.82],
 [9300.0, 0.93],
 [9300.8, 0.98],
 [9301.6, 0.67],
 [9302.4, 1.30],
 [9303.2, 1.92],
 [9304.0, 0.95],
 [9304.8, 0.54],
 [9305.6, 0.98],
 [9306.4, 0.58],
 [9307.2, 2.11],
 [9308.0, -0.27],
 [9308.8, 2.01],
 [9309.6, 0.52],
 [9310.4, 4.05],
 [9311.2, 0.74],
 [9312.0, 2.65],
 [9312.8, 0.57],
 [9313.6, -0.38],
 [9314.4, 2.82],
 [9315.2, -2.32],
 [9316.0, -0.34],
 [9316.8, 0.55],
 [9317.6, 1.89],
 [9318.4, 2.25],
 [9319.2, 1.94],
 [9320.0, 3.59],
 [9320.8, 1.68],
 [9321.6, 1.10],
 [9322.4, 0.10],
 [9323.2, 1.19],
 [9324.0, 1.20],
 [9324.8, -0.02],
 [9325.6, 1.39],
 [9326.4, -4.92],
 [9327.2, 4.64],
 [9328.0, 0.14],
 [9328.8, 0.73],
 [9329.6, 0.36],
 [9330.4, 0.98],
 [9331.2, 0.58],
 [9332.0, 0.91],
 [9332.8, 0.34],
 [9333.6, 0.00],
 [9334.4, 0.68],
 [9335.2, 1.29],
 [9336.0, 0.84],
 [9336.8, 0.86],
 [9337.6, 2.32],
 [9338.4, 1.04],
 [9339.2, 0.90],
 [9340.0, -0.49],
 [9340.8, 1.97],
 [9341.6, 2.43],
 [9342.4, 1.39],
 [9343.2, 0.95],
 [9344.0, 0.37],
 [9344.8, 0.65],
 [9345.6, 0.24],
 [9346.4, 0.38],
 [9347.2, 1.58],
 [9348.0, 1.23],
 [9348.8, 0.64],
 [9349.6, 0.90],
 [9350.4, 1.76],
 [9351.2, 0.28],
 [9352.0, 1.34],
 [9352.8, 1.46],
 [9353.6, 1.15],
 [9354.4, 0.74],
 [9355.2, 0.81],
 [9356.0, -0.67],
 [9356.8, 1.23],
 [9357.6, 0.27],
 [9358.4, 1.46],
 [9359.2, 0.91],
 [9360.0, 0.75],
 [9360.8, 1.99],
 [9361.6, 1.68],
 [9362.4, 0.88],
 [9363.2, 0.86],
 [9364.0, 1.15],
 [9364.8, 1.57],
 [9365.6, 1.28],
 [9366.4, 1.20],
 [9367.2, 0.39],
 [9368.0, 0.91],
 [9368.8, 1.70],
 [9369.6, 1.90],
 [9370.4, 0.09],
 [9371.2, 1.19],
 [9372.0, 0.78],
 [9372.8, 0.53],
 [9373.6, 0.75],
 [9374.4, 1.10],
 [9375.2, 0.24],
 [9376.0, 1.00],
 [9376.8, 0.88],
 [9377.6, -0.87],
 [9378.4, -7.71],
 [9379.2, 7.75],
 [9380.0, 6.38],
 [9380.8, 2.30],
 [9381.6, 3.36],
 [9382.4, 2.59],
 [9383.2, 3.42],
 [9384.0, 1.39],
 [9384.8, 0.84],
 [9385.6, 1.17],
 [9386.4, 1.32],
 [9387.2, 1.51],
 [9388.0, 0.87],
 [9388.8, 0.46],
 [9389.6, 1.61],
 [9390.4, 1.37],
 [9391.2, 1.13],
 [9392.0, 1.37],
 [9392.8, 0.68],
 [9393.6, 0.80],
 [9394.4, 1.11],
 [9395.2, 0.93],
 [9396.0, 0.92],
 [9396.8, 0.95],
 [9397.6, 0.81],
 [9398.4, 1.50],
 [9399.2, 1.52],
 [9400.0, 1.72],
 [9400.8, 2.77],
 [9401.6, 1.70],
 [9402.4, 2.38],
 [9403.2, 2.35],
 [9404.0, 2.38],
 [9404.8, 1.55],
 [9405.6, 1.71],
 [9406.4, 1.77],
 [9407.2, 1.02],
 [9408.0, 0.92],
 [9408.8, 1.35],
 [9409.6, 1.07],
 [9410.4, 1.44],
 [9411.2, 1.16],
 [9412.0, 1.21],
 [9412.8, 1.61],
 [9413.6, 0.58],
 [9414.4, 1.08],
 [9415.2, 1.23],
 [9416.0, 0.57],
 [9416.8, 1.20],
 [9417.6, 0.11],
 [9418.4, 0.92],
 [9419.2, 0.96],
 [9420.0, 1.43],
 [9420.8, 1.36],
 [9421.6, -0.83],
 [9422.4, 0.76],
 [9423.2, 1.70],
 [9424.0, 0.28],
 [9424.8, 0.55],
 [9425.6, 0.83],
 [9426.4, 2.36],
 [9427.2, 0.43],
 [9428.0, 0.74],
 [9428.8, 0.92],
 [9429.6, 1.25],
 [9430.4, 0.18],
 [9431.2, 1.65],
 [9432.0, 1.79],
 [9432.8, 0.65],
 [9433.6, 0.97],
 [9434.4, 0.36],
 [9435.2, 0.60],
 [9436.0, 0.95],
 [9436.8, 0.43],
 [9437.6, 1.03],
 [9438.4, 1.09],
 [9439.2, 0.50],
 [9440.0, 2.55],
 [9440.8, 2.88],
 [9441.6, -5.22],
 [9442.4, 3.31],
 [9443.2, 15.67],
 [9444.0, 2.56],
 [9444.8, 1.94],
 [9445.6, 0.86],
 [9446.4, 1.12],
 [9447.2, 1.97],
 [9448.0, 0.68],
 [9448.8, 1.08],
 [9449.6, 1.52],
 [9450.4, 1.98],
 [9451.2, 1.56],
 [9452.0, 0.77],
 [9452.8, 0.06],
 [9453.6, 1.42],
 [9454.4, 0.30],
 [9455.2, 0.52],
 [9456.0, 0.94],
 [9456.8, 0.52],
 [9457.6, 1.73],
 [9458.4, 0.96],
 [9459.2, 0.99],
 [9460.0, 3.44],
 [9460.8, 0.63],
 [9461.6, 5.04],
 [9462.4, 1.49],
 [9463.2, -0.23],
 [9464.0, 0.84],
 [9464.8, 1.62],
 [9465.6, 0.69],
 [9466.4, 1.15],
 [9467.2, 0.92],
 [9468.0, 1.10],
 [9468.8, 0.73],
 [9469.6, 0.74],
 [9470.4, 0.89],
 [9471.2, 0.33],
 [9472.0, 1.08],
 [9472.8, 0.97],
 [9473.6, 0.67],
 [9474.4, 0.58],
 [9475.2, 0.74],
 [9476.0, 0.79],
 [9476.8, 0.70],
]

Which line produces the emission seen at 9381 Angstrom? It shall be [S II]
